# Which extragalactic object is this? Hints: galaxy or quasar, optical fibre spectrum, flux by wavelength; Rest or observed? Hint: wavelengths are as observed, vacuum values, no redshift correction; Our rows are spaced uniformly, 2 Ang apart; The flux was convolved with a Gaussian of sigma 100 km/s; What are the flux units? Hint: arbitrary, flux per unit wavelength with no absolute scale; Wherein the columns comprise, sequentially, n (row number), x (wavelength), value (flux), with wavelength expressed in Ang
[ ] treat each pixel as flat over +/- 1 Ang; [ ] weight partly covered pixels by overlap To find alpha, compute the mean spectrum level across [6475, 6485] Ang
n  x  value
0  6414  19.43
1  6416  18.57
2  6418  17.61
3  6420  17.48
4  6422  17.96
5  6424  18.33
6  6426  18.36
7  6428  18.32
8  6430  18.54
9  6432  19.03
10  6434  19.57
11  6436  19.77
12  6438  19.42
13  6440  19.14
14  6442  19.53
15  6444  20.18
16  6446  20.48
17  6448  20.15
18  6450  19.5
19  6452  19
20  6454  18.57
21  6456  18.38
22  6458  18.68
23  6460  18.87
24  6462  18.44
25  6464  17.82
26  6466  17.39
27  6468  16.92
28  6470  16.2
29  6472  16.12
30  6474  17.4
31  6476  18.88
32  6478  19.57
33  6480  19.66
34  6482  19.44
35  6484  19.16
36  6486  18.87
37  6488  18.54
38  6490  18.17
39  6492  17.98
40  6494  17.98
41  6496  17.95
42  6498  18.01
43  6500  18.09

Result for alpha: 19.3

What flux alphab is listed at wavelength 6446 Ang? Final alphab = 20.48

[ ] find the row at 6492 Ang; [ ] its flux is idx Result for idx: 17.98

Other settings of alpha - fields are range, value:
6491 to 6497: 18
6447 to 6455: 19.3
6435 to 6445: 19.6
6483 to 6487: 19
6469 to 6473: 16.2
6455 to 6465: 18.4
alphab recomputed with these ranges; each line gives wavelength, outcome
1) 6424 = 18.33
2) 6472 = 16.12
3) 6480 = 19.66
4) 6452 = 19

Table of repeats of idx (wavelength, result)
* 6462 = 18.44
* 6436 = 19.77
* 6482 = 19.44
